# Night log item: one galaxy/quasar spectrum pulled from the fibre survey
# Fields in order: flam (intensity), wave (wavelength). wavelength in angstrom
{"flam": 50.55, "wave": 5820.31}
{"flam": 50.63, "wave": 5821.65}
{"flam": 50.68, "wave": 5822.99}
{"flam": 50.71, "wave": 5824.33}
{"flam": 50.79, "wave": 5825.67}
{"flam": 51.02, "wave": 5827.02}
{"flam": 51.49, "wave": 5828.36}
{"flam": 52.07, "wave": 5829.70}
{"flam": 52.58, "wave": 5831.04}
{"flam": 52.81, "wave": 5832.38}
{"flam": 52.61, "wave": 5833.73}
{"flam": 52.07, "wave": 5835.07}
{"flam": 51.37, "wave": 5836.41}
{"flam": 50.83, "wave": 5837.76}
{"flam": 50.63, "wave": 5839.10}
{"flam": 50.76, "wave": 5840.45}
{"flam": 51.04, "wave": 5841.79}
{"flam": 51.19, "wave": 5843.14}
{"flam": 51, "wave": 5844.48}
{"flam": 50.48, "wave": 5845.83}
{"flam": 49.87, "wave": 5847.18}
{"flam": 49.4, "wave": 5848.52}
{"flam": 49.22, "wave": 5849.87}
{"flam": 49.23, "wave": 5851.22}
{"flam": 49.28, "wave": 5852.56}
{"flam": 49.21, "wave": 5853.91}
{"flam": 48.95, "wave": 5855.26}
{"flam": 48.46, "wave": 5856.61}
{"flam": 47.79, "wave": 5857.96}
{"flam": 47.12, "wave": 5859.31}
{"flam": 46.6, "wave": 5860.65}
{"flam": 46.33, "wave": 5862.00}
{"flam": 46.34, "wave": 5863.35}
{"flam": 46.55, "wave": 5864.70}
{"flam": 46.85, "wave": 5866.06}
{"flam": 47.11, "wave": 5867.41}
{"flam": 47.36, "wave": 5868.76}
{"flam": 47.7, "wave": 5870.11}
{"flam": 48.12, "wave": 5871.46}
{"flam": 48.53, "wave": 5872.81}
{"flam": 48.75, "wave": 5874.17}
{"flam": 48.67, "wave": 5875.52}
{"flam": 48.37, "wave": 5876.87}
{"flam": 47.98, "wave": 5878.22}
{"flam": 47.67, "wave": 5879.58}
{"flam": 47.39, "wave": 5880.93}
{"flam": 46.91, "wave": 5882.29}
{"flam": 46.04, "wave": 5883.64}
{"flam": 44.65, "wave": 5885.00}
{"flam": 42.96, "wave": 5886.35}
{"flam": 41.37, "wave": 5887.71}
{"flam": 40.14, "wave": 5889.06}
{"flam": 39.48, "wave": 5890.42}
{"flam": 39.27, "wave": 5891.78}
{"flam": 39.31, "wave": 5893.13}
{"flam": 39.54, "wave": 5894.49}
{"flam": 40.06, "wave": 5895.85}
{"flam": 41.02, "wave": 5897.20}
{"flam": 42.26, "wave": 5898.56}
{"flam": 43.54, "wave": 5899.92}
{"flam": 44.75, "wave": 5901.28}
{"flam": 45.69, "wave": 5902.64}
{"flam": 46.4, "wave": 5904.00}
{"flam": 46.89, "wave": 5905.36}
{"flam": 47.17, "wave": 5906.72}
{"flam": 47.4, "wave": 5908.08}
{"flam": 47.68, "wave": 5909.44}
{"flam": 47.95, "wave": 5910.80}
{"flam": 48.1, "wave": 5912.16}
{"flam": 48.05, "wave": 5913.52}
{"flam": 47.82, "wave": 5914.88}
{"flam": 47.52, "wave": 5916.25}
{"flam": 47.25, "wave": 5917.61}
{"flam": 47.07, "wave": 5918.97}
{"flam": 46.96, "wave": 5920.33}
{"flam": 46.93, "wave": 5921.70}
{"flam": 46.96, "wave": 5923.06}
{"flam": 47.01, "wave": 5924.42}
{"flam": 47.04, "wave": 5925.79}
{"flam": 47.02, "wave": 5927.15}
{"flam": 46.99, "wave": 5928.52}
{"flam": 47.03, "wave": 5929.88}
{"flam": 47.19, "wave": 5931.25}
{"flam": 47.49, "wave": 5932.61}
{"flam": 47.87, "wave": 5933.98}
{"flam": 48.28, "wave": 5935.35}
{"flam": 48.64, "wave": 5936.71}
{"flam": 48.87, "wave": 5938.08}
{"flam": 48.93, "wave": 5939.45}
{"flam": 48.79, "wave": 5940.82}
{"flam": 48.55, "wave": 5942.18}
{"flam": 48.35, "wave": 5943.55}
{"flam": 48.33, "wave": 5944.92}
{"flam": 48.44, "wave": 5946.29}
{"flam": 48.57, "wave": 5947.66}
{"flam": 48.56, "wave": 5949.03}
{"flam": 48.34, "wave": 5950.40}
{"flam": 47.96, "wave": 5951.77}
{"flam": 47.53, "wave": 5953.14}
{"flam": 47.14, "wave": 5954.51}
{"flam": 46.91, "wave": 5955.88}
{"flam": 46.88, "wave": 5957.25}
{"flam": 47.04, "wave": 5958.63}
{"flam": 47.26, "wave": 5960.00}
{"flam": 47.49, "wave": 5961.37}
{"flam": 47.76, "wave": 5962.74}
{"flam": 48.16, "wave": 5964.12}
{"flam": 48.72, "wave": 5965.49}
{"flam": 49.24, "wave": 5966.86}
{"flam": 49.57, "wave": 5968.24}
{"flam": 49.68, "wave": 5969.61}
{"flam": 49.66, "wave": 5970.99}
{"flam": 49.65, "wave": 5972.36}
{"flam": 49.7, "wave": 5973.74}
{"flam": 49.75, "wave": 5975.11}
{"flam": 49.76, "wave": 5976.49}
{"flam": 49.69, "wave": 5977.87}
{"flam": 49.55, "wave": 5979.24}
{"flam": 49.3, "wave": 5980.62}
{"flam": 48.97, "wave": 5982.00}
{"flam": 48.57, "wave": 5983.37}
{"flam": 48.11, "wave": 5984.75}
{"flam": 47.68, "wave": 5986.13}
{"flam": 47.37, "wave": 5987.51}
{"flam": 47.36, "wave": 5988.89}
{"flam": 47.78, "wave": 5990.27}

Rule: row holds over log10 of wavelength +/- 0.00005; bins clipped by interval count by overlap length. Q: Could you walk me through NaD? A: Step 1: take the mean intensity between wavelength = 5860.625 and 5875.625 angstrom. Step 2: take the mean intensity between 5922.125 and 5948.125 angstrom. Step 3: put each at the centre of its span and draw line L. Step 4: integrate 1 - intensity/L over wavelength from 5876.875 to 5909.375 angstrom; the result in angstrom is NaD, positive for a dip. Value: 2.4 angstrom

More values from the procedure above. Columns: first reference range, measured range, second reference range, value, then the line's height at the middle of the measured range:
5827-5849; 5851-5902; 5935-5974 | 4.87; 50.3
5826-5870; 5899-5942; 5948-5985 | 1.50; 49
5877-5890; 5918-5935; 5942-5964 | -0.15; 46.7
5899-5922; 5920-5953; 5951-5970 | -0.33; 47.4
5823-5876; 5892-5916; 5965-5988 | 2.18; 49.4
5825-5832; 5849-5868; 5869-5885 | 0.54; 49.2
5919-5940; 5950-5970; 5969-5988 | 0.23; 48.5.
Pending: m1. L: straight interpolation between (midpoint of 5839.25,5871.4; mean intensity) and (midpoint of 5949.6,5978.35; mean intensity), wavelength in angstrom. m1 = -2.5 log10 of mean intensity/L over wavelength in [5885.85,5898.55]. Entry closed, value 0.20 mag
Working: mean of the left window 48.6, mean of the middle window 40.4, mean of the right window 48.5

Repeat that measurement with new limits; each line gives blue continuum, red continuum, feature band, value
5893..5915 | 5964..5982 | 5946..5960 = 0.010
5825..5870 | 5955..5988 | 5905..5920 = 0.034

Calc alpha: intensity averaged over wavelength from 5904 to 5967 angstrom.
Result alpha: 47.7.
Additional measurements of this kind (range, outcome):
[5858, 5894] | 45.7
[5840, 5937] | 46.7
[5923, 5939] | 47.6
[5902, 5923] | 47.3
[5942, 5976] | 48.4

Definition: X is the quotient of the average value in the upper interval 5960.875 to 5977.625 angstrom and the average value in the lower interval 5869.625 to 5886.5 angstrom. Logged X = 1.04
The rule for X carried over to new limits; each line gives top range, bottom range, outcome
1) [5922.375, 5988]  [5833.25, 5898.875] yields 1.03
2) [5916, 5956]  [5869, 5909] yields 1.07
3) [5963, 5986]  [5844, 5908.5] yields 1.07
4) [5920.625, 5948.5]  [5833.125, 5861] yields 0.96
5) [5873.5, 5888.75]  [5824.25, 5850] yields 0.91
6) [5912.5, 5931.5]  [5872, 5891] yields 1.03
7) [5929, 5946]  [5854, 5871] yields 1.02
